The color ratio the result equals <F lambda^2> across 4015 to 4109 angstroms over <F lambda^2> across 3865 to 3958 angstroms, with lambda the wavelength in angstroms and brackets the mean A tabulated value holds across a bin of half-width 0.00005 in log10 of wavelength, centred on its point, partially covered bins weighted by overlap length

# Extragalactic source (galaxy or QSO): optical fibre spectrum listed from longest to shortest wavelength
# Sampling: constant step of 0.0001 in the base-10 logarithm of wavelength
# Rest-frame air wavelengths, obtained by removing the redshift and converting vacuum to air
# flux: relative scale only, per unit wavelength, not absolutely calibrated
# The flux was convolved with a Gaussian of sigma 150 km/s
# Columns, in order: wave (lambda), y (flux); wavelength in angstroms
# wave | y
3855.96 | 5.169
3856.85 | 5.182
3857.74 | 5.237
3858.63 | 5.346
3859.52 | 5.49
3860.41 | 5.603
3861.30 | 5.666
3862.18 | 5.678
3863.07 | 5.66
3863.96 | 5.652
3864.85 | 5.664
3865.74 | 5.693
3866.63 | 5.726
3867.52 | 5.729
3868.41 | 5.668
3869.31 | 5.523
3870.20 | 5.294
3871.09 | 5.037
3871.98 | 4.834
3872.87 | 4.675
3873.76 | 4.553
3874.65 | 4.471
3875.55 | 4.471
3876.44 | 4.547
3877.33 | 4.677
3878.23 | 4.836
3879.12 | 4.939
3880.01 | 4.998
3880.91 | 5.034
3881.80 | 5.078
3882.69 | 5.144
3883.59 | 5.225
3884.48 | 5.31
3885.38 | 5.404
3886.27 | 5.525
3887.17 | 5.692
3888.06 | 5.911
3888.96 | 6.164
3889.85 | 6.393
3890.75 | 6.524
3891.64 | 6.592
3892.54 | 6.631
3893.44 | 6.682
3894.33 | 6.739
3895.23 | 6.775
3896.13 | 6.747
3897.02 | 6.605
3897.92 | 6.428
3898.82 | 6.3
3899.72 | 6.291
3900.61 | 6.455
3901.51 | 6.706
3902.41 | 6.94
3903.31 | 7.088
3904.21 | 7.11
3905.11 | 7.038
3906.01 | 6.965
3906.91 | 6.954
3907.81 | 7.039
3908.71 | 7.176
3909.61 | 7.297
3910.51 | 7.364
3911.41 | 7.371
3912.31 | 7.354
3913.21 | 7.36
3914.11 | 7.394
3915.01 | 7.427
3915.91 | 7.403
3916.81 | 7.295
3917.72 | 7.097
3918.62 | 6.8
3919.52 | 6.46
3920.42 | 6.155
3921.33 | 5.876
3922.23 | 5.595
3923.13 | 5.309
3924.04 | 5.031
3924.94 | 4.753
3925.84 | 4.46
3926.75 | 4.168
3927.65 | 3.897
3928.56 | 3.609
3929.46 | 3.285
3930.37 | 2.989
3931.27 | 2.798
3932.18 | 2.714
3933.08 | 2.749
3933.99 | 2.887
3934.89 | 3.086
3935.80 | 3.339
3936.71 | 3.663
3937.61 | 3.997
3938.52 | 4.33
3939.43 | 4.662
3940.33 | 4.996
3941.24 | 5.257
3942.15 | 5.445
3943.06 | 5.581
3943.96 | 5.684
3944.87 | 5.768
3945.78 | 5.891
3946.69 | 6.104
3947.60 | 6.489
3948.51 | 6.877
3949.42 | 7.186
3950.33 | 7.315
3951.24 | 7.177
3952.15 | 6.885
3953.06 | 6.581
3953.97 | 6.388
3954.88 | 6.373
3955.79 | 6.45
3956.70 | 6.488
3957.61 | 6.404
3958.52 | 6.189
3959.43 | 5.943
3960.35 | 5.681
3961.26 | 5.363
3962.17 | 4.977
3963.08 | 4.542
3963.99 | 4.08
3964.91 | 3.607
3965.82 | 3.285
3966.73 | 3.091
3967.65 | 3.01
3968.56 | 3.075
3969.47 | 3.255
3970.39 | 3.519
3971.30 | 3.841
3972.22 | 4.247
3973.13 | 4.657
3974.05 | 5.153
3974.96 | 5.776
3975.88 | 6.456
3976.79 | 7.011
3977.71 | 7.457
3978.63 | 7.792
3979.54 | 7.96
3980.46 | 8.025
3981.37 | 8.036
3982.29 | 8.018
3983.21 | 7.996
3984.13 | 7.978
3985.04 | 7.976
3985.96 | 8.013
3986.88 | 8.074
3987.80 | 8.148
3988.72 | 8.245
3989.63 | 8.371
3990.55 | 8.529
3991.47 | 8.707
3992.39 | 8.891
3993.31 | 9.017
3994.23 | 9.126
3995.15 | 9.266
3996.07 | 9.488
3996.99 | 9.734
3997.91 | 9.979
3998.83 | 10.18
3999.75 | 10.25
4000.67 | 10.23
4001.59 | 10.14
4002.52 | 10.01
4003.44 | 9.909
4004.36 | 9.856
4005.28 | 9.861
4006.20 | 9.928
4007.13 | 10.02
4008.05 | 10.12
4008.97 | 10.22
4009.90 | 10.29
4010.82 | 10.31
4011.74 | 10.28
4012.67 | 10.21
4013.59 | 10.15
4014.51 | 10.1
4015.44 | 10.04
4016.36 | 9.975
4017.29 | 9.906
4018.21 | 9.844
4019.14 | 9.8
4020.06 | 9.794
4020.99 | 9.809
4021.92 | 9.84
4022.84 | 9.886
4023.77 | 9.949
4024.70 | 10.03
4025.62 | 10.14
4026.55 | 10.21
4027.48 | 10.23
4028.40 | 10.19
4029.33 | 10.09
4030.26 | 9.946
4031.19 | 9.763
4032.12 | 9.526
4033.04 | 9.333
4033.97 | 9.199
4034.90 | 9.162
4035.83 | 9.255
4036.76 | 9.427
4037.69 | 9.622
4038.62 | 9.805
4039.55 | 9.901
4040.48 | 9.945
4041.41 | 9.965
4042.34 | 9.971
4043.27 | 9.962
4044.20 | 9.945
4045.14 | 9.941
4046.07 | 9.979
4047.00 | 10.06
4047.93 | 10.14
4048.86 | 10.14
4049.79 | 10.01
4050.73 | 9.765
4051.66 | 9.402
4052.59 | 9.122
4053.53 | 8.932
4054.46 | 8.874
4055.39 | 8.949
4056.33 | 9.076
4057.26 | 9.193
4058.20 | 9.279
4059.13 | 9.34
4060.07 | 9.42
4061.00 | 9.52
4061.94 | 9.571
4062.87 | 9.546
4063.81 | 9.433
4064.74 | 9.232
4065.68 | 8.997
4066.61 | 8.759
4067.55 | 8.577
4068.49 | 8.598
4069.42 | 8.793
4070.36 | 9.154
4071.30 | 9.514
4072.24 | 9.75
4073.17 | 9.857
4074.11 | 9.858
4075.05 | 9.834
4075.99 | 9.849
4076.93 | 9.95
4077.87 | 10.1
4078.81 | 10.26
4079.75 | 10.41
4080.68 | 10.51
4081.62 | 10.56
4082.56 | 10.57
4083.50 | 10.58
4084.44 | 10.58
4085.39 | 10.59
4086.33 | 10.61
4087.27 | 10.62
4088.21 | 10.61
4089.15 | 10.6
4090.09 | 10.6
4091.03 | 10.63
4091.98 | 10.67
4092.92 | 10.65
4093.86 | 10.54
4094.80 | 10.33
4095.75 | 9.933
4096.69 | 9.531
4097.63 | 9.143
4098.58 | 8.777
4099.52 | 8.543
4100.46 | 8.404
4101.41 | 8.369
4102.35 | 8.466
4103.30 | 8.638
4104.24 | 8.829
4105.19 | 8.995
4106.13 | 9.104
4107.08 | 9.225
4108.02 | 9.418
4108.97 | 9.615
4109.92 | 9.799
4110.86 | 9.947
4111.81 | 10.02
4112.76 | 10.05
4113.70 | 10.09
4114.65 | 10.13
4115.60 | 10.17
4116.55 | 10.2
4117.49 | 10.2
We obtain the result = 1.8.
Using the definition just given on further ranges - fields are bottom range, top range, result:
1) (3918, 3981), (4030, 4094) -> 2.00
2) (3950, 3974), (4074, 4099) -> 2.15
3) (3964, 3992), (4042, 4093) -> 1.63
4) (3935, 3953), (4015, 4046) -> 1.84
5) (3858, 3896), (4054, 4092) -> 1.96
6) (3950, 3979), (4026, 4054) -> 1.89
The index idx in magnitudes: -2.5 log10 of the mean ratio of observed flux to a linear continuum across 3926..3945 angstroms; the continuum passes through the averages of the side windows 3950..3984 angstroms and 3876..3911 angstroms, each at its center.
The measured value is 0.42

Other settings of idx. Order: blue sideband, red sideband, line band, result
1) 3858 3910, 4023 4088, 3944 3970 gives 0.331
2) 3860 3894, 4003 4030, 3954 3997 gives 0.322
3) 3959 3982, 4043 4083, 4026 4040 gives -0.188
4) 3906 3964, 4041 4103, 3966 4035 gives -0.126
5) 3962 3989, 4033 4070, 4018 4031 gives -0.214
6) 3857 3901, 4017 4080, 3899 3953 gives 0.163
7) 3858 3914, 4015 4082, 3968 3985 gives 0.294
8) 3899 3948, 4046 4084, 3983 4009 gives -0.204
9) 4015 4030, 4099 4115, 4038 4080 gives 0.012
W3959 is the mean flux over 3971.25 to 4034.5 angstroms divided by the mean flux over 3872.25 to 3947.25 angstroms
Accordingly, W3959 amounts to 1.6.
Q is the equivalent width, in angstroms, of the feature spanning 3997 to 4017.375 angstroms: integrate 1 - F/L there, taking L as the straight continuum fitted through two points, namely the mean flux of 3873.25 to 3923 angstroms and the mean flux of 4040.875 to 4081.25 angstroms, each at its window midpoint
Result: -3.9 angstroms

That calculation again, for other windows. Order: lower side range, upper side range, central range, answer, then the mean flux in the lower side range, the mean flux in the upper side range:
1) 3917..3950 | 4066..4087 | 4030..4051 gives -2.80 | 4.89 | 9.88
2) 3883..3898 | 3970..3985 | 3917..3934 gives 4.52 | 6.18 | 6.55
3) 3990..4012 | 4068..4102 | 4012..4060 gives 0.40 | 9.75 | 9.94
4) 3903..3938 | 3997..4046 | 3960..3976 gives 7.04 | 5.54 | 9.93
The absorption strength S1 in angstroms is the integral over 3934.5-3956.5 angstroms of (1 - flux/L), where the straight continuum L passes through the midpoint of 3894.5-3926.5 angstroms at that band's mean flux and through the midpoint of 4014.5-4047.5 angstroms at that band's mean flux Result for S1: 5.6 angstroms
